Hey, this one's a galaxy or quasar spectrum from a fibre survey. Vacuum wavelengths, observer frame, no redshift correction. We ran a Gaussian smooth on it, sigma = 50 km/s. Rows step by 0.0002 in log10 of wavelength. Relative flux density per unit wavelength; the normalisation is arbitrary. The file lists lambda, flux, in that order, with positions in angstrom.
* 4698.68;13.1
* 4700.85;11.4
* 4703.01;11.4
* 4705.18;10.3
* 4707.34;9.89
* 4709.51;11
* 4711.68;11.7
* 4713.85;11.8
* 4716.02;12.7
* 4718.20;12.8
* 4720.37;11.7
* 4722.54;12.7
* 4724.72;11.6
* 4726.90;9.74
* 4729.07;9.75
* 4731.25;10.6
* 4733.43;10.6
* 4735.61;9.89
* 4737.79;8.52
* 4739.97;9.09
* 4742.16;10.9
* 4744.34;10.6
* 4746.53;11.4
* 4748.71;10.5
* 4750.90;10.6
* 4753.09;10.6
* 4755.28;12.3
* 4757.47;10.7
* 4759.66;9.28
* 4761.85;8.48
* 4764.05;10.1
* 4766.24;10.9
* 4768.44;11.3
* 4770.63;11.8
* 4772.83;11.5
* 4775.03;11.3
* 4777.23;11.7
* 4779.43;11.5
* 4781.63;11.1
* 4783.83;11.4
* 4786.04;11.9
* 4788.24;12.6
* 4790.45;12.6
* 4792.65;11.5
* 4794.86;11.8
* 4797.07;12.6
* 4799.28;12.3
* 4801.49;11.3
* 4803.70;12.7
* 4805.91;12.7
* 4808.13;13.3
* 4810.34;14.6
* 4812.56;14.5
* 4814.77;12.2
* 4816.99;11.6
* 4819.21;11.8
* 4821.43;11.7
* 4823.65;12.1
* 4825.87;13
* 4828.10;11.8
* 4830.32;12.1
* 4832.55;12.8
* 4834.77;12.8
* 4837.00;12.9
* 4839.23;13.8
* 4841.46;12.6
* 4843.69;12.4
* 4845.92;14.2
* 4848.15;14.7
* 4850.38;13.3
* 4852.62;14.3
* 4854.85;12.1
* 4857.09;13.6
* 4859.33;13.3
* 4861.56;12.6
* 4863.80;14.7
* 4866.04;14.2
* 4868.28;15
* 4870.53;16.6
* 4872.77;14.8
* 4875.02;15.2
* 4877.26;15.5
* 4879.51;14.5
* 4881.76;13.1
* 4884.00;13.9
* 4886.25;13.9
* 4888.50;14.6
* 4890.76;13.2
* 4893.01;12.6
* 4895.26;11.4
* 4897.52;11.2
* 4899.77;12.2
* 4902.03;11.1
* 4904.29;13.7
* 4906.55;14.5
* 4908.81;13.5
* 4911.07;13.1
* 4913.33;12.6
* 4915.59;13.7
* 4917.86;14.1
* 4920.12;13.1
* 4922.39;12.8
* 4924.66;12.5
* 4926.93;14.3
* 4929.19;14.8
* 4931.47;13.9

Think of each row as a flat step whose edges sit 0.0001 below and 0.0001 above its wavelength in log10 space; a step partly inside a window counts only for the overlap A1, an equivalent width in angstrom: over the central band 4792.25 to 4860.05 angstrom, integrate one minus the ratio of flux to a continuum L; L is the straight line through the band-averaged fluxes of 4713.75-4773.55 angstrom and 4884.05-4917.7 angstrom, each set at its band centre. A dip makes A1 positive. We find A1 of -4.8 angstrom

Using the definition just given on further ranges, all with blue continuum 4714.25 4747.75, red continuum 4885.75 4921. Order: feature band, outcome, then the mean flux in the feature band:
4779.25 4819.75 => -2.2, 12.3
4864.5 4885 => -3.4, 14.8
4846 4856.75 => -1.1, 13.7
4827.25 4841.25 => -0.6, 12.7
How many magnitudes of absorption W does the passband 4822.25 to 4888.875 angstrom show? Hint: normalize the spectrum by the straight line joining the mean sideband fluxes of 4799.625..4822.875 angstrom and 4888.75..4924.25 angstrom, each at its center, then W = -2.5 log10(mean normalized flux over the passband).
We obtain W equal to -0.075 mag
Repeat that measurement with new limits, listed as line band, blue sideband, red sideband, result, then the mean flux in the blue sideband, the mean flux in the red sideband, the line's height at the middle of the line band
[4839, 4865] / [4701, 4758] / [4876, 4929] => -0.07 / 10.9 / 13.3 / 12.6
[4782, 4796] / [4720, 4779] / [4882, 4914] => -0.06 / 10.7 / 13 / 11.3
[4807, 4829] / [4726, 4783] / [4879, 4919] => -0.09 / 10.6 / 13.1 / 11.7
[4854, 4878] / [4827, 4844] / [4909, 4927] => -0.12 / 12.7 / 13.2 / 12.9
